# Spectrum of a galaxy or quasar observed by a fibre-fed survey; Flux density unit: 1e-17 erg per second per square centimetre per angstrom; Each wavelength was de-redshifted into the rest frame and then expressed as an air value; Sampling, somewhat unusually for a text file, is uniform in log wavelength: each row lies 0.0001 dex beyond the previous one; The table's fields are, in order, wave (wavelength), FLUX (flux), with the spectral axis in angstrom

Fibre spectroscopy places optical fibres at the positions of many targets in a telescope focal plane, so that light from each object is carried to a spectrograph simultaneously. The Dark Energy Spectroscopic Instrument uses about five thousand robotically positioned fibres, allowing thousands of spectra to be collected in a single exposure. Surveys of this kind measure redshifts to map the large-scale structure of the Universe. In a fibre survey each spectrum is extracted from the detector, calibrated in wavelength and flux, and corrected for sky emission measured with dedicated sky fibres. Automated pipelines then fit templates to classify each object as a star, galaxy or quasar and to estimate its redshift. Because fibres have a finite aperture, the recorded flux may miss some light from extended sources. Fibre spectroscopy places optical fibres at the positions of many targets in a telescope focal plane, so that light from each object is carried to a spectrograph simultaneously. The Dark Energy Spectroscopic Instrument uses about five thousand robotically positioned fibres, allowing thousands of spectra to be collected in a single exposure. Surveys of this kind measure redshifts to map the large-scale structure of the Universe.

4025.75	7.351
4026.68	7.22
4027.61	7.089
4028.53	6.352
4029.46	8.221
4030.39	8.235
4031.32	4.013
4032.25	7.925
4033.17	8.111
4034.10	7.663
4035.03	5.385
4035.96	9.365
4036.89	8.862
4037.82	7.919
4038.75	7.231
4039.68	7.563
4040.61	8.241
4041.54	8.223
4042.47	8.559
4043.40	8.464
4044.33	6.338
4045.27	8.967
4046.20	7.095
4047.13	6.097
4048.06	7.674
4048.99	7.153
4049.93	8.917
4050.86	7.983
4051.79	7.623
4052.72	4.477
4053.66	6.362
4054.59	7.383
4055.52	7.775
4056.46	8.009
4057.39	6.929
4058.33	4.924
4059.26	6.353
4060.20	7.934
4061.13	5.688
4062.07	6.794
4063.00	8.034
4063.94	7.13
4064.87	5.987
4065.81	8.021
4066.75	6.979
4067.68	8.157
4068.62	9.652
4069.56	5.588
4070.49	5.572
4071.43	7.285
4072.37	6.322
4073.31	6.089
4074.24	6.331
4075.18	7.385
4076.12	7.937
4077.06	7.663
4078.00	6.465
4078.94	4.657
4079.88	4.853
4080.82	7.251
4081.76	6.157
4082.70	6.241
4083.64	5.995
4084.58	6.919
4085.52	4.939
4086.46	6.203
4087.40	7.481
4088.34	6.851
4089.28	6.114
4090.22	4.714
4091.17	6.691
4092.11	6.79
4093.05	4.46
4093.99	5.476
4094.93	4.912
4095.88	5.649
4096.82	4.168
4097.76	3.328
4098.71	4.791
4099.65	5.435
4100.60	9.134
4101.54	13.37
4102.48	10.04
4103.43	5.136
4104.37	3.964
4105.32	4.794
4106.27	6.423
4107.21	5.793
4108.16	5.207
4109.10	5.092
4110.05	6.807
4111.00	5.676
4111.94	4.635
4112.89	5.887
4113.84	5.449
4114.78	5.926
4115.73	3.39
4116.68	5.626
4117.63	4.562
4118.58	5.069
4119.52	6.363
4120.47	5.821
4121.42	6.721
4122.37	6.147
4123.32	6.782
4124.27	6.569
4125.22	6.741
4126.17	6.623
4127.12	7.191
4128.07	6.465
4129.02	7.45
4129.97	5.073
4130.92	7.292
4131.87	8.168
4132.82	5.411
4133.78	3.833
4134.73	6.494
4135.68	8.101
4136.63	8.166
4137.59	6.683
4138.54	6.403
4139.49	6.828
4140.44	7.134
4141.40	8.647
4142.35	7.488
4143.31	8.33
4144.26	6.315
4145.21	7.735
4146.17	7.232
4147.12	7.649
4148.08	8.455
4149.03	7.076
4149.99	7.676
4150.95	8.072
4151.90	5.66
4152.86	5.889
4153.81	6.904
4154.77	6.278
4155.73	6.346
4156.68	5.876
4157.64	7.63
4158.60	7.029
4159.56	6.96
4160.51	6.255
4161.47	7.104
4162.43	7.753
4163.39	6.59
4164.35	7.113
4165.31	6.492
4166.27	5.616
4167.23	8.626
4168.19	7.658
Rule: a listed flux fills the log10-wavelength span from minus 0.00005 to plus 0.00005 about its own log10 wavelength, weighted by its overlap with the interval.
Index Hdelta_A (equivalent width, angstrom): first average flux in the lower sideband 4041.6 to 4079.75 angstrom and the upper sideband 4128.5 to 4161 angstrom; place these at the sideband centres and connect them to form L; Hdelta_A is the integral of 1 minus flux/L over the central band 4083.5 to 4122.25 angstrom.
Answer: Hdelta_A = 6.1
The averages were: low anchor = 7.06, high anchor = 6.96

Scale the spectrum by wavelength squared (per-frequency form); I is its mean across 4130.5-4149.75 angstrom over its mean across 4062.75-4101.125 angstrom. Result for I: 1.17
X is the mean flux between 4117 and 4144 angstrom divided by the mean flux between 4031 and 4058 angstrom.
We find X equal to 0.89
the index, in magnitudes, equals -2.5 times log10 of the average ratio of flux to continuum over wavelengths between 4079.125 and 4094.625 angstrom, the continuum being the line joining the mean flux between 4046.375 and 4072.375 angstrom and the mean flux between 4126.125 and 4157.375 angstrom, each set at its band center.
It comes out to 0.16 mag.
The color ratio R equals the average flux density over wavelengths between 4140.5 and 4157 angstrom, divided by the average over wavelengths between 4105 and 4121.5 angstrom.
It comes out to 1.3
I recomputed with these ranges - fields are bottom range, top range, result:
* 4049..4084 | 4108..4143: 0.95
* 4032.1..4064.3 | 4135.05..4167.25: 1.01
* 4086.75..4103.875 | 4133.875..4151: 1.19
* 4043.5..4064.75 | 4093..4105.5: 0.89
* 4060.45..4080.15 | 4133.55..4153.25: 1.09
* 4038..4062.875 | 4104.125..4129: 0.82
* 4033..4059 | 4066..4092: 0.89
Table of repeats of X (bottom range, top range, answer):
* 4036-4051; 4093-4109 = 0.77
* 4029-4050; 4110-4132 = 0.79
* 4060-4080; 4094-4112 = 0.88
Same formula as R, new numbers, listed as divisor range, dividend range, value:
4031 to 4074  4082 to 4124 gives 0.82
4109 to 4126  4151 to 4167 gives 1.16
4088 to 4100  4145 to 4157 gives 1.31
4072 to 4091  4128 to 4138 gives 1.05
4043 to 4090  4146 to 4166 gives 1.01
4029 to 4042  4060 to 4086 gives 0.88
